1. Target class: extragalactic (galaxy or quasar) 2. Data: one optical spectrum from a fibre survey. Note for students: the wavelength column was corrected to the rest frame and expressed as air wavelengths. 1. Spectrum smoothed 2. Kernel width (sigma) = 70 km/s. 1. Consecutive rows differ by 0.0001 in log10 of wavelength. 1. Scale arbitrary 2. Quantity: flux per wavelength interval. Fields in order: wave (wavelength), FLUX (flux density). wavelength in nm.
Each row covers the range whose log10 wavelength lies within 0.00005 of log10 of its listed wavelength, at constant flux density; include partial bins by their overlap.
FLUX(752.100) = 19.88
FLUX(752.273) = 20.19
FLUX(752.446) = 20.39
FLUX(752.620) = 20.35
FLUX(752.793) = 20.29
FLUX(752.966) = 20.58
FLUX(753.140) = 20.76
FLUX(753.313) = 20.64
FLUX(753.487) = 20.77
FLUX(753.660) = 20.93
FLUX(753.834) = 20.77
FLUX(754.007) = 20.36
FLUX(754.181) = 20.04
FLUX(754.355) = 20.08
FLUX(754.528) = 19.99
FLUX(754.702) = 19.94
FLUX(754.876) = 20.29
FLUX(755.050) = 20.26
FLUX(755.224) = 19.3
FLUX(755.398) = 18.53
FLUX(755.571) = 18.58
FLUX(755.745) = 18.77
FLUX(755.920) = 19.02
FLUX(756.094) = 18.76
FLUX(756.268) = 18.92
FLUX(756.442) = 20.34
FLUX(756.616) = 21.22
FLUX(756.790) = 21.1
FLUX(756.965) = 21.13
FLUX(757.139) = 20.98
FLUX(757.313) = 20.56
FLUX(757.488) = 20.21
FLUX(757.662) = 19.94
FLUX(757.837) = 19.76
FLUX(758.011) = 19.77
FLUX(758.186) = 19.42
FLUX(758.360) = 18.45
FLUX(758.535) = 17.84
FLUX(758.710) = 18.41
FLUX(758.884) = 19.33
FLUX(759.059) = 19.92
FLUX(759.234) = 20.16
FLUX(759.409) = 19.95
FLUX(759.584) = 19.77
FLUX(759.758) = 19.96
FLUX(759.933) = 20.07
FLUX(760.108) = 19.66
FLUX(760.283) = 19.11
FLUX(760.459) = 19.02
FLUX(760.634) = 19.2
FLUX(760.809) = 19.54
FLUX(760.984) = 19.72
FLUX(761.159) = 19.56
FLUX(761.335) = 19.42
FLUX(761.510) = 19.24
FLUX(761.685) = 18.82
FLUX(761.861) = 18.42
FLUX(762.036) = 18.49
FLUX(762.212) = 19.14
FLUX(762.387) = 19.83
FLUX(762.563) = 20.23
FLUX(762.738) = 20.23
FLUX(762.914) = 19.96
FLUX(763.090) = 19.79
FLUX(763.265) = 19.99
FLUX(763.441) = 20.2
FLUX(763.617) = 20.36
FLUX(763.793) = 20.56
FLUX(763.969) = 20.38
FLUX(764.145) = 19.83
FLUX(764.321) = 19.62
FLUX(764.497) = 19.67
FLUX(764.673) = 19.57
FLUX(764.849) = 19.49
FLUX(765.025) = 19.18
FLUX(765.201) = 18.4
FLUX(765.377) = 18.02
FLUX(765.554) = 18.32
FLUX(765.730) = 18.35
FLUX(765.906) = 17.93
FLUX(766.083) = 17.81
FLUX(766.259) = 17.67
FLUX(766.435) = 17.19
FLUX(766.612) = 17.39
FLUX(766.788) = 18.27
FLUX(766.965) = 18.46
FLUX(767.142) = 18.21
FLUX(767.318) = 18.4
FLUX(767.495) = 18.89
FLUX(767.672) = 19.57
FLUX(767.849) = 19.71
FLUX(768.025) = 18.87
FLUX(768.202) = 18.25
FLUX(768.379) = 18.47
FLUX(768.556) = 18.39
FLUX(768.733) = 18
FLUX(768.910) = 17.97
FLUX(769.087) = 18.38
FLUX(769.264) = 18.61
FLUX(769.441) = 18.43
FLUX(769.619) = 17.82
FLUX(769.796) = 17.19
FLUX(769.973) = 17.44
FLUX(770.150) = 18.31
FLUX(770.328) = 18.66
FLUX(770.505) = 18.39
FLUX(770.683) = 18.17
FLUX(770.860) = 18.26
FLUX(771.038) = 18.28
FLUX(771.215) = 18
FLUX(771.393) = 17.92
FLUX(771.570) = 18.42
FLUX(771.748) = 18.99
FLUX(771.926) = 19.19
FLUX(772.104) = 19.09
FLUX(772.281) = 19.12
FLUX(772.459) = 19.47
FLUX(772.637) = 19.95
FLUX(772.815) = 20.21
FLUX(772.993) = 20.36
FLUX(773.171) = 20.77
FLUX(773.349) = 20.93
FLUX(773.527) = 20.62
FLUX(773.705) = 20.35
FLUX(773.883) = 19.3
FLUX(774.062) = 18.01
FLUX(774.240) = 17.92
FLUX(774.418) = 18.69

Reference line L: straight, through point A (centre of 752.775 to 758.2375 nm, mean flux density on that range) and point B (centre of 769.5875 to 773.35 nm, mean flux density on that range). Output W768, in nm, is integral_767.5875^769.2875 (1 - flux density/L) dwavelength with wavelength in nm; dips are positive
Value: 0.04 nm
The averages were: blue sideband 20.1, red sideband 18.8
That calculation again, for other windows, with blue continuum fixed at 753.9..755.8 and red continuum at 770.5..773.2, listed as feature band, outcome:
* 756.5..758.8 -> -0.04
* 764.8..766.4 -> 0.08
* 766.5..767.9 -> 0.05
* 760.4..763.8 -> -0.03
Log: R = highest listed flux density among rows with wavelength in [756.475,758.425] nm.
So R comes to 21.22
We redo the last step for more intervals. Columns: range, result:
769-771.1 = 18.66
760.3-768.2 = 20.56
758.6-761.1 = 20.16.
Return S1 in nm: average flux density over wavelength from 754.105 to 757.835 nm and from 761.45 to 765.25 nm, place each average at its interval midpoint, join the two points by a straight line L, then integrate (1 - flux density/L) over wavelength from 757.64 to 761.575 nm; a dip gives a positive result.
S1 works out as 0.06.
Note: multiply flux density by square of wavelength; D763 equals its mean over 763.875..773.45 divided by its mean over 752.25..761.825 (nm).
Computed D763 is 1.0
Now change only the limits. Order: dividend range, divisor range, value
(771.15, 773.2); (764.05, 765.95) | 1.03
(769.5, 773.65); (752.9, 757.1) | 0.99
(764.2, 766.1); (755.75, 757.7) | 0.95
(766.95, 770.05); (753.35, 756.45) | 0.96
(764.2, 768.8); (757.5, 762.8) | 0.97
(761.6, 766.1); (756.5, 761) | 0.99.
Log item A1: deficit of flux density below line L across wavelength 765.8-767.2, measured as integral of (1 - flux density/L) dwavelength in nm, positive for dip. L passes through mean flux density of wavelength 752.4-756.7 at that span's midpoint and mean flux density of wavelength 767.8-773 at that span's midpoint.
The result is 0.078 nm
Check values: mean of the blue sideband 20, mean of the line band 17.9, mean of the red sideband 18.6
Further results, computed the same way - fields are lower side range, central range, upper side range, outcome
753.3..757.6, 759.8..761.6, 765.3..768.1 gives -0.021 nm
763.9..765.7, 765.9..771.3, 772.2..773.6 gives 0.389 nm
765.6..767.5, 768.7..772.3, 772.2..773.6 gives 0.196 nm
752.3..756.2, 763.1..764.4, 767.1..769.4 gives -0.073 nm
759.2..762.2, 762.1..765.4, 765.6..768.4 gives -0.148 nm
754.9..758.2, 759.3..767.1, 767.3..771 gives -0.059 nm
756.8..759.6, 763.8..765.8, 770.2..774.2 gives 0.026 nm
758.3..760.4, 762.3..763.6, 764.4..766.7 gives -0.086 nm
